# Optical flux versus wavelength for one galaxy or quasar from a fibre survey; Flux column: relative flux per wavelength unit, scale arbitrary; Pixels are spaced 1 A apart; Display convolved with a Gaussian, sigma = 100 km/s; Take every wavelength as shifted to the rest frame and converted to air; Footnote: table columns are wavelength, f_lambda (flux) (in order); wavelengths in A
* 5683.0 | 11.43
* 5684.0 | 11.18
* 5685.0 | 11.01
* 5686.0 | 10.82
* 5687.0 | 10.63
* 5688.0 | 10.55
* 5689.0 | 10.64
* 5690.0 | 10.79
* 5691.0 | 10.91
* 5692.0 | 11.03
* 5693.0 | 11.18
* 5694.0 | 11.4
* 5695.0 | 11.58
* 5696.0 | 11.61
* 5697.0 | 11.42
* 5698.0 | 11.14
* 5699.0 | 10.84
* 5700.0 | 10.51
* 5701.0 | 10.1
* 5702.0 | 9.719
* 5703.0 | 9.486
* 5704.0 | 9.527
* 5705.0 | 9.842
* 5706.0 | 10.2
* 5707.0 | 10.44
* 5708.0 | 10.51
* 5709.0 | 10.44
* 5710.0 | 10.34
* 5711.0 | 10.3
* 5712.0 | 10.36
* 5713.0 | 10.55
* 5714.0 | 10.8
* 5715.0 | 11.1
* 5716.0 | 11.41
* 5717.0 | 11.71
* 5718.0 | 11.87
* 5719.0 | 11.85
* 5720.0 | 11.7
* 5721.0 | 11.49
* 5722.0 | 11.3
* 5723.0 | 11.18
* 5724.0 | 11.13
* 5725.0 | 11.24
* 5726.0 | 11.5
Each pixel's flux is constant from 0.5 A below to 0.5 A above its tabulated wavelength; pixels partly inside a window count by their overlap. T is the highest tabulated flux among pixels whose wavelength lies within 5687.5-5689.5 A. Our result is 10.64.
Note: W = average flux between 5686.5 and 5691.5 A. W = 10.7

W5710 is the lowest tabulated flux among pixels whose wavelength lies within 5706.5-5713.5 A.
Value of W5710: 10.3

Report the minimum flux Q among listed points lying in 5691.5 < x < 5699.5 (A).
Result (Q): 10.84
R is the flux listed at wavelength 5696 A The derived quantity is 11.61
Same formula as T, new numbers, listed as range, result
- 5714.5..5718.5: 11.87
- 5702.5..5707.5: 10.44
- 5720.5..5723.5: 11.49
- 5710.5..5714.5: 10.8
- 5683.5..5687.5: 11.18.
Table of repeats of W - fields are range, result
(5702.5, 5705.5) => 9.62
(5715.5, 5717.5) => 11.6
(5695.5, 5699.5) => 11.3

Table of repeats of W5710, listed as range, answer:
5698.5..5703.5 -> 9.486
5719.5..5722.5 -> 11.3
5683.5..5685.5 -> 11.01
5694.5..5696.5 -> 11.58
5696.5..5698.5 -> 11.14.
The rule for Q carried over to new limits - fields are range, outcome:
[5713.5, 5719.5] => 10.8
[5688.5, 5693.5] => 10.64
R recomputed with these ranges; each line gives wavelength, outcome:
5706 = 10.2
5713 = 10.55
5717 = 11.71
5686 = 10.82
